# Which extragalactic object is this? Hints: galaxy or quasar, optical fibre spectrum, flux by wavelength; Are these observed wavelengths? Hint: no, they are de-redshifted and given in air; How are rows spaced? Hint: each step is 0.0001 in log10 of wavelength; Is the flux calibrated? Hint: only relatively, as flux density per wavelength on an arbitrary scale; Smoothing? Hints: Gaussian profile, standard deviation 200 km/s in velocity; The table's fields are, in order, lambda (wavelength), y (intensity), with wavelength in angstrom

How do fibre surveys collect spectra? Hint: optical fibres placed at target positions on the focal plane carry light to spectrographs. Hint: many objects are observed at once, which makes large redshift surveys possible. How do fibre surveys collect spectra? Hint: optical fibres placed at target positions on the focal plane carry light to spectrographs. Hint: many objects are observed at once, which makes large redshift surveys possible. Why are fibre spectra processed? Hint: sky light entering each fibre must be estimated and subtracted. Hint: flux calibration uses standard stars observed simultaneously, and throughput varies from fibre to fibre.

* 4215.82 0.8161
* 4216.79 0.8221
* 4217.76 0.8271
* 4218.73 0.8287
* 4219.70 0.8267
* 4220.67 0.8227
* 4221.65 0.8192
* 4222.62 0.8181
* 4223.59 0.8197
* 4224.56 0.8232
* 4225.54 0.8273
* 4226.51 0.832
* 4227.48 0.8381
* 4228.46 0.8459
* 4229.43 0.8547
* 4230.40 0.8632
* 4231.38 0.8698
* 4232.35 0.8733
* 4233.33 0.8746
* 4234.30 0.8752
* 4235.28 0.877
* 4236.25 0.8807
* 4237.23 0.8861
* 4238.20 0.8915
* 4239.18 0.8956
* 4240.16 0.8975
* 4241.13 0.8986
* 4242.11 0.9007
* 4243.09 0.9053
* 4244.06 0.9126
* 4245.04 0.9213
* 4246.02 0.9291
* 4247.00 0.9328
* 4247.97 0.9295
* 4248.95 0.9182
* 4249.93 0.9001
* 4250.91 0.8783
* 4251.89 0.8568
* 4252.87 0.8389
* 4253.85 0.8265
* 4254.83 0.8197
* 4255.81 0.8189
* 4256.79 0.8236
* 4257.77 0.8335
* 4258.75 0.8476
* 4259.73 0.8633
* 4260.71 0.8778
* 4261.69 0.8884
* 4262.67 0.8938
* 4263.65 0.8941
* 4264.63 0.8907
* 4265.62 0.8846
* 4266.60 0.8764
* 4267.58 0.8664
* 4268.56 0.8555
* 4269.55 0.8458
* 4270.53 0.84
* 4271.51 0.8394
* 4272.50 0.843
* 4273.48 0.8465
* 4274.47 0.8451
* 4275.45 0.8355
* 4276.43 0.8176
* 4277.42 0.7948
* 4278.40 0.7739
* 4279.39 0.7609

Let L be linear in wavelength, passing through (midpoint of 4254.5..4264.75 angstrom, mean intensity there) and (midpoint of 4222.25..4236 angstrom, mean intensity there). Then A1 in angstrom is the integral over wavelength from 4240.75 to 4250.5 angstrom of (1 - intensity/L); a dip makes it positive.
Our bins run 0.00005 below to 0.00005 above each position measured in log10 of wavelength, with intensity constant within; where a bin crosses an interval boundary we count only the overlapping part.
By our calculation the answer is -0.7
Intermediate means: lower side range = 0.851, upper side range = 0.859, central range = 0.914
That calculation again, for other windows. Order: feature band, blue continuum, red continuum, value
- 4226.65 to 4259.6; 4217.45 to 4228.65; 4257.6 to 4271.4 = -1.11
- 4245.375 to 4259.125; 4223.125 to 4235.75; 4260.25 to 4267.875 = 0.07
